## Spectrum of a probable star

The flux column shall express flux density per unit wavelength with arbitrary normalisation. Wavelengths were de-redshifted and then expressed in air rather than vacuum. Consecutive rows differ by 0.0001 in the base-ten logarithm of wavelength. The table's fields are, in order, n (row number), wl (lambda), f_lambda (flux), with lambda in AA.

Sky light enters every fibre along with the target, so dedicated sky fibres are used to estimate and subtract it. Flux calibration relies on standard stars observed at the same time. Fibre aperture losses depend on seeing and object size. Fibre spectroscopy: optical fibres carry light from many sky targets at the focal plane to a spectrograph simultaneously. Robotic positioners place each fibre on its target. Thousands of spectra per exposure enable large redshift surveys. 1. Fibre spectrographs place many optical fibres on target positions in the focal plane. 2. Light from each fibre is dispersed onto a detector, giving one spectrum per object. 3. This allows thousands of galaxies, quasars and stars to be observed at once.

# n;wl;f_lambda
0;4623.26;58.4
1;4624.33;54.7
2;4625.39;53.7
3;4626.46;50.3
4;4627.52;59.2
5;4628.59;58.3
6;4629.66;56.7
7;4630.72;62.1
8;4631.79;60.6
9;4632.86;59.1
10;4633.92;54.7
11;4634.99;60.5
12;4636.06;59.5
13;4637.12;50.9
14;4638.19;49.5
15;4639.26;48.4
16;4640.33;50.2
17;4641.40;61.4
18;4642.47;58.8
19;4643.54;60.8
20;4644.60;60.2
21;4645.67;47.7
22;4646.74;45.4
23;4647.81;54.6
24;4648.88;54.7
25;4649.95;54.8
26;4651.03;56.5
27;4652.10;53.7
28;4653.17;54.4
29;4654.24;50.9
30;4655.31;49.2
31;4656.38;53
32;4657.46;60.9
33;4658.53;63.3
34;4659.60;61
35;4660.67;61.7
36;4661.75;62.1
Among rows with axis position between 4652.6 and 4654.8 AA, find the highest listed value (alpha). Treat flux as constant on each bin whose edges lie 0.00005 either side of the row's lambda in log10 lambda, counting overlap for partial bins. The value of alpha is 54.4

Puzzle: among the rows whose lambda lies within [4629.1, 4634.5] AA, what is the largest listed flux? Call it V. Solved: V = 62.1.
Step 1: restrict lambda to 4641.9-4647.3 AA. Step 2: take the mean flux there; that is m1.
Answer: 54.7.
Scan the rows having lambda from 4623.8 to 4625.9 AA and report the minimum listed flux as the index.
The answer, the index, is 53.7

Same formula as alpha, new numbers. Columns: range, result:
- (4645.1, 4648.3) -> 54.6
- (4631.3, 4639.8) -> 60.6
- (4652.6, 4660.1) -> 63.3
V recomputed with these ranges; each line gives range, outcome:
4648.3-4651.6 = 56.5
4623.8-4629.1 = 59.2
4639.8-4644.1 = 61.4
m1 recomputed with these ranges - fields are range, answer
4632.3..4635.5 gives 58.1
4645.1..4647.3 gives 46.8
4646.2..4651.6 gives 53.1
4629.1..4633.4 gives 59.6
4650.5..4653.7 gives 54.9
